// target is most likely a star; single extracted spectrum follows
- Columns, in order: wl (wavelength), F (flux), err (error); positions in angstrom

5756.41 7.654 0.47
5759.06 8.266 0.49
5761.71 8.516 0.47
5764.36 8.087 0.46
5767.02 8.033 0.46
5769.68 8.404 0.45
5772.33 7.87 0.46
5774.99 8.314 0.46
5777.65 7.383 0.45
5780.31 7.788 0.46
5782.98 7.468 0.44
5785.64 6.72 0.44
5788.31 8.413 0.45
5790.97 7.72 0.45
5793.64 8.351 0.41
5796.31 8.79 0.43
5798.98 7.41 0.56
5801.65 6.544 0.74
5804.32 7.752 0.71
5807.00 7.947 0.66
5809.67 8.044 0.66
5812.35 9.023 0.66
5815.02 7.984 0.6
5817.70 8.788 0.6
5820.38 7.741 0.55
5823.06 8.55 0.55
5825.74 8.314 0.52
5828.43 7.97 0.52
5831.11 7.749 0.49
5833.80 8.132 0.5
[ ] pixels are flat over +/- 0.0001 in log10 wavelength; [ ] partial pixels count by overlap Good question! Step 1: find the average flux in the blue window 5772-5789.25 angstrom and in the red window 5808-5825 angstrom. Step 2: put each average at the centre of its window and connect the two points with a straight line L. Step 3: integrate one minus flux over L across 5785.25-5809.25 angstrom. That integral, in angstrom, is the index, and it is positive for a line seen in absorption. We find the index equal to 0.6 angstrom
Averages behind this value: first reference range 7.68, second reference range 8.35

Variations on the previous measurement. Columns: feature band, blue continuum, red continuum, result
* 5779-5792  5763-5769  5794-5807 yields 0.4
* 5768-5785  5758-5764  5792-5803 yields 0.6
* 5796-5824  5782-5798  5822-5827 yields 0.7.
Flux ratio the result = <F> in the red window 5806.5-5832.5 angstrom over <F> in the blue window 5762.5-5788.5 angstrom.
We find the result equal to 1.05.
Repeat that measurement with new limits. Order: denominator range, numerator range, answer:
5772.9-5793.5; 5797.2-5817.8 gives 1.02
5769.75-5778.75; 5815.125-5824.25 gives 1.04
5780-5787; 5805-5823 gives 1.14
